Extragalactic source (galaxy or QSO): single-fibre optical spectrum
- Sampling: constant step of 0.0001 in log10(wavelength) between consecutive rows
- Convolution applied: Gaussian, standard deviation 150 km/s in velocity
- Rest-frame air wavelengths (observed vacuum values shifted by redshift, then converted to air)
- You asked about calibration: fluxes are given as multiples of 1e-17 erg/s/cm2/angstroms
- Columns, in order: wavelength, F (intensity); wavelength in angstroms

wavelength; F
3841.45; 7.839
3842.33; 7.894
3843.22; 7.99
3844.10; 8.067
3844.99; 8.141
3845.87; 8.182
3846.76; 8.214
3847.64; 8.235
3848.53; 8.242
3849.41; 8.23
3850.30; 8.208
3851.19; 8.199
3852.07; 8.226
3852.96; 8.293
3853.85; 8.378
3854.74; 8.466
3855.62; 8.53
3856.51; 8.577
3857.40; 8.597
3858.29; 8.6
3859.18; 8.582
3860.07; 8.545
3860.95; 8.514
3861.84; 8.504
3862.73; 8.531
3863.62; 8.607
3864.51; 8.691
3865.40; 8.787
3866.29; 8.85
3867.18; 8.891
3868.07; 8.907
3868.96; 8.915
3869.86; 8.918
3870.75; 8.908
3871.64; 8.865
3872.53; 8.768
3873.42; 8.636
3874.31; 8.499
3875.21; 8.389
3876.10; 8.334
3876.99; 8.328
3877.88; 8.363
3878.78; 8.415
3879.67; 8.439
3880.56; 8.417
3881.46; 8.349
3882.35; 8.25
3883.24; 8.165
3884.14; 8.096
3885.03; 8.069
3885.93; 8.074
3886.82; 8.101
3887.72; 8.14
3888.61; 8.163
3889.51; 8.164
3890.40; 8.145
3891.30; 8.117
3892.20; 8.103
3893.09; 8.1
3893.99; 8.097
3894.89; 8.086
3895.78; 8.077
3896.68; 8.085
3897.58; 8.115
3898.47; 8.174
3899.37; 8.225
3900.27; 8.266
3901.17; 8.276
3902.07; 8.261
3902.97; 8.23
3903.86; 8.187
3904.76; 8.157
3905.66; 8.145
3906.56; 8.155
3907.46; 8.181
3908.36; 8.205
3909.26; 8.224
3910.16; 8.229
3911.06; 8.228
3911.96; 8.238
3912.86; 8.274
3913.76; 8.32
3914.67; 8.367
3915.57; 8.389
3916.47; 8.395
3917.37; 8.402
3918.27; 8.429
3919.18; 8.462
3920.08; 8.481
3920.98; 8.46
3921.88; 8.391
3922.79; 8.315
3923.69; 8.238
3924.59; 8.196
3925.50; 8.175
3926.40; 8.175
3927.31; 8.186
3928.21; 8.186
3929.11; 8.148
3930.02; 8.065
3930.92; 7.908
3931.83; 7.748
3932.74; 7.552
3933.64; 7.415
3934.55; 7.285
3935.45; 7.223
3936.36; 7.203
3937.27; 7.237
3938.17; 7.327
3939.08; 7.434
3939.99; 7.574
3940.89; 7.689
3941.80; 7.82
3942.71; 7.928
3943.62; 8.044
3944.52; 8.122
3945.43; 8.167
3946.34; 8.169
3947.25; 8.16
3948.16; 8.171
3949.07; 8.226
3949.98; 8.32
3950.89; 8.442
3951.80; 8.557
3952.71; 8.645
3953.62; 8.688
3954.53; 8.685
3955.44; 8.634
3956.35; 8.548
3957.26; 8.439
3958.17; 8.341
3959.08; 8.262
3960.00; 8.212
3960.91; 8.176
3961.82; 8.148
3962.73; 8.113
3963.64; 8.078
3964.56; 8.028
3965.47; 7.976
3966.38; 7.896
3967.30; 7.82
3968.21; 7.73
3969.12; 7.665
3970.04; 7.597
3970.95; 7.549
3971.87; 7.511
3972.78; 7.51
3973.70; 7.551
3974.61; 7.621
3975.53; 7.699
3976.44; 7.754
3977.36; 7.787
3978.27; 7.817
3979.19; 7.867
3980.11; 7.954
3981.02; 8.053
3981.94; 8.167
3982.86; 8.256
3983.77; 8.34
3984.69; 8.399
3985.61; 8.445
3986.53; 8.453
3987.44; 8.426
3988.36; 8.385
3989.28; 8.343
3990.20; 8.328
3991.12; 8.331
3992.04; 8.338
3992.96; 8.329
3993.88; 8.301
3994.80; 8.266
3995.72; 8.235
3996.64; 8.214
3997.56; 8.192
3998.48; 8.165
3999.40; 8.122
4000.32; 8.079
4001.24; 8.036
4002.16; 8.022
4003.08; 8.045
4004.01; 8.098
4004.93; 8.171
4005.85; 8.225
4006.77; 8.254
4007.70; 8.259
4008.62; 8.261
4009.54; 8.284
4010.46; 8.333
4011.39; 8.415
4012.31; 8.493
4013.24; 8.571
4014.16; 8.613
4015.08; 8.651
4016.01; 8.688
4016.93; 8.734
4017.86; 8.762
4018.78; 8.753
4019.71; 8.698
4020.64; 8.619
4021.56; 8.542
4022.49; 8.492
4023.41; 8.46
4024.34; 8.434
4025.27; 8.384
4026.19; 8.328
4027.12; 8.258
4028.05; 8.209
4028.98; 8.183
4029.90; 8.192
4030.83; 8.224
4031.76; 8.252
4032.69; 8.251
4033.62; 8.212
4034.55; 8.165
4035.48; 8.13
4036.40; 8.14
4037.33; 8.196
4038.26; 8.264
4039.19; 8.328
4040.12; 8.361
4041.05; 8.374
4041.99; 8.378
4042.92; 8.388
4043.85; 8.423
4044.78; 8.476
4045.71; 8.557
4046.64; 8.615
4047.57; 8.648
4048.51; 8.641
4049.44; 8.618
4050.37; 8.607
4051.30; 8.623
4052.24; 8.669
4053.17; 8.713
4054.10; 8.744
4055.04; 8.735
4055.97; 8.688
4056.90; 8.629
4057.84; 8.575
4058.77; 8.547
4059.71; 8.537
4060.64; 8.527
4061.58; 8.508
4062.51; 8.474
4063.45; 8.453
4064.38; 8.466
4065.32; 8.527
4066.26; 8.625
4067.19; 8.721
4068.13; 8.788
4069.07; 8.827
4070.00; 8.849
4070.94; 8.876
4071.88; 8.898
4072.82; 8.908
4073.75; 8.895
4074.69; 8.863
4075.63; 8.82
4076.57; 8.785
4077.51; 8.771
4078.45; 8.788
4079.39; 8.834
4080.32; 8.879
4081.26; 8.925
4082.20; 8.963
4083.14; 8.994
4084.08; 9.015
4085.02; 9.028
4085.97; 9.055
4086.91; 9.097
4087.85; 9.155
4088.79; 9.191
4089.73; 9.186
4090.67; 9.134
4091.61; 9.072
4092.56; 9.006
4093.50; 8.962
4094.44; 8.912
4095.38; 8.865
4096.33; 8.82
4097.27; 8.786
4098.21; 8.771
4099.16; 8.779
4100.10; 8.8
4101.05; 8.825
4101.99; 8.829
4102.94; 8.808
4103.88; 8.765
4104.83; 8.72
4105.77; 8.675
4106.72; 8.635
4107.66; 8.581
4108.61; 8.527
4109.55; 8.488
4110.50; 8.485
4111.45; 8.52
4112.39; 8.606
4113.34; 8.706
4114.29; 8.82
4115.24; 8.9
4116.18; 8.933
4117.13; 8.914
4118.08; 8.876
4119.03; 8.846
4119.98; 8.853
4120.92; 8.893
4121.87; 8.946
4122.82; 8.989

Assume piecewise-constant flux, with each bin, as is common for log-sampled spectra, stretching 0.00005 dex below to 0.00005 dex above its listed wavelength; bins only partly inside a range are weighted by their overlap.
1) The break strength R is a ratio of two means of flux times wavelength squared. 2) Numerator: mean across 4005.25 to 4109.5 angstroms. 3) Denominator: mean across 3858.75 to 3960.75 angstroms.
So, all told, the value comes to 1.1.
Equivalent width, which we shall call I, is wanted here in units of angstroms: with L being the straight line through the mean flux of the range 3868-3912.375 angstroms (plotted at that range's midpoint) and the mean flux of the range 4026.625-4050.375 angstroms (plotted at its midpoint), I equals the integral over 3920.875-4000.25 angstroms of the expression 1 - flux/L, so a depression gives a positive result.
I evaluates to 2.5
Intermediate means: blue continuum 8.29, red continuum 8.34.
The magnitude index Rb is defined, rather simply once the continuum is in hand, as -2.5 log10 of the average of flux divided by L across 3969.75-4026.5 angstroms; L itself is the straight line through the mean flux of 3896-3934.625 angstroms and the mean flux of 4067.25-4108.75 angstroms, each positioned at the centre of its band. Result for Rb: 0.04 mag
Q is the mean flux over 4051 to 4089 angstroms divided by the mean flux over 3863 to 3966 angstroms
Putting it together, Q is 1.1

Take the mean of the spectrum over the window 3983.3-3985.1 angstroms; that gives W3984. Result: 8.39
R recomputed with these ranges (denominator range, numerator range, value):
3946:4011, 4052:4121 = 1.14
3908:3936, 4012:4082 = 1.12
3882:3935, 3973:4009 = 1.04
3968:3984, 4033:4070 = 1.13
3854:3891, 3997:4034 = 1.06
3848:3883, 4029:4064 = 1.09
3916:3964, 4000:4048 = 1.08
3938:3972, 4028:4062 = 1.09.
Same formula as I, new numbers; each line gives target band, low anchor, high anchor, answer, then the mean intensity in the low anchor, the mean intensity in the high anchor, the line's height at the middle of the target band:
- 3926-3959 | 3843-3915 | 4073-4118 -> 1.9 angstroms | 8.34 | 8.85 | 8.49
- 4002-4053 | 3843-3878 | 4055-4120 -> 1.8 angstroms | 8.5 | 8.79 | 8.72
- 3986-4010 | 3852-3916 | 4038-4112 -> 1.0 angstroms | 8.37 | 8.73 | 8.58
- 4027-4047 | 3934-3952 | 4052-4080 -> 0.5 angstroms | 7.84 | 8.71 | 8.5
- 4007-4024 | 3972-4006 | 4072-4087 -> -0.4 angstroms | 8.11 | 8.91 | 8.34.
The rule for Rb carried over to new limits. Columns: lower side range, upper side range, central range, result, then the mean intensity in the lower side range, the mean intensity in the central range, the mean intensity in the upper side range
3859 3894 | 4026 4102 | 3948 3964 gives 0.02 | 8.45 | 8.38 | 8.66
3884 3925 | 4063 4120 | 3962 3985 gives 0.08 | 8.22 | 7.87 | 8.83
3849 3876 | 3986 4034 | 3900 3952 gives 0.05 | 8.58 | 8.08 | 8.34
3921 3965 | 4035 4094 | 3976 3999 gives 0.01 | 8.06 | 8.2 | 8.71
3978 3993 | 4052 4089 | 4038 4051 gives 0.02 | 8.25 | 8.48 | 8.78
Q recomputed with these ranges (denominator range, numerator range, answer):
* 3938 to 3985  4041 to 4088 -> 1.08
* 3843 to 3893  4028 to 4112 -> 1.03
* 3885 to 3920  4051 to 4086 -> 1.07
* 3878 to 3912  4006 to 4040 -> 1.02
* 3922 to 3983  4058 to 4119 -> 1.10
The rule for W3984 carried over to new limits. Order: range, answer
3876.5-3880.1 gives 8.39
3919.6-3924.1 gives 8.39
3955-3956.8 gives 8.59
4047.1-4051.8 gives 8.62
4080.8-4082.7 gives 8.94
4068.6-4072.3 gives 8.86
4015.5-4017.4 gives 8.68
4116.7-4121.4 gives 8.88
